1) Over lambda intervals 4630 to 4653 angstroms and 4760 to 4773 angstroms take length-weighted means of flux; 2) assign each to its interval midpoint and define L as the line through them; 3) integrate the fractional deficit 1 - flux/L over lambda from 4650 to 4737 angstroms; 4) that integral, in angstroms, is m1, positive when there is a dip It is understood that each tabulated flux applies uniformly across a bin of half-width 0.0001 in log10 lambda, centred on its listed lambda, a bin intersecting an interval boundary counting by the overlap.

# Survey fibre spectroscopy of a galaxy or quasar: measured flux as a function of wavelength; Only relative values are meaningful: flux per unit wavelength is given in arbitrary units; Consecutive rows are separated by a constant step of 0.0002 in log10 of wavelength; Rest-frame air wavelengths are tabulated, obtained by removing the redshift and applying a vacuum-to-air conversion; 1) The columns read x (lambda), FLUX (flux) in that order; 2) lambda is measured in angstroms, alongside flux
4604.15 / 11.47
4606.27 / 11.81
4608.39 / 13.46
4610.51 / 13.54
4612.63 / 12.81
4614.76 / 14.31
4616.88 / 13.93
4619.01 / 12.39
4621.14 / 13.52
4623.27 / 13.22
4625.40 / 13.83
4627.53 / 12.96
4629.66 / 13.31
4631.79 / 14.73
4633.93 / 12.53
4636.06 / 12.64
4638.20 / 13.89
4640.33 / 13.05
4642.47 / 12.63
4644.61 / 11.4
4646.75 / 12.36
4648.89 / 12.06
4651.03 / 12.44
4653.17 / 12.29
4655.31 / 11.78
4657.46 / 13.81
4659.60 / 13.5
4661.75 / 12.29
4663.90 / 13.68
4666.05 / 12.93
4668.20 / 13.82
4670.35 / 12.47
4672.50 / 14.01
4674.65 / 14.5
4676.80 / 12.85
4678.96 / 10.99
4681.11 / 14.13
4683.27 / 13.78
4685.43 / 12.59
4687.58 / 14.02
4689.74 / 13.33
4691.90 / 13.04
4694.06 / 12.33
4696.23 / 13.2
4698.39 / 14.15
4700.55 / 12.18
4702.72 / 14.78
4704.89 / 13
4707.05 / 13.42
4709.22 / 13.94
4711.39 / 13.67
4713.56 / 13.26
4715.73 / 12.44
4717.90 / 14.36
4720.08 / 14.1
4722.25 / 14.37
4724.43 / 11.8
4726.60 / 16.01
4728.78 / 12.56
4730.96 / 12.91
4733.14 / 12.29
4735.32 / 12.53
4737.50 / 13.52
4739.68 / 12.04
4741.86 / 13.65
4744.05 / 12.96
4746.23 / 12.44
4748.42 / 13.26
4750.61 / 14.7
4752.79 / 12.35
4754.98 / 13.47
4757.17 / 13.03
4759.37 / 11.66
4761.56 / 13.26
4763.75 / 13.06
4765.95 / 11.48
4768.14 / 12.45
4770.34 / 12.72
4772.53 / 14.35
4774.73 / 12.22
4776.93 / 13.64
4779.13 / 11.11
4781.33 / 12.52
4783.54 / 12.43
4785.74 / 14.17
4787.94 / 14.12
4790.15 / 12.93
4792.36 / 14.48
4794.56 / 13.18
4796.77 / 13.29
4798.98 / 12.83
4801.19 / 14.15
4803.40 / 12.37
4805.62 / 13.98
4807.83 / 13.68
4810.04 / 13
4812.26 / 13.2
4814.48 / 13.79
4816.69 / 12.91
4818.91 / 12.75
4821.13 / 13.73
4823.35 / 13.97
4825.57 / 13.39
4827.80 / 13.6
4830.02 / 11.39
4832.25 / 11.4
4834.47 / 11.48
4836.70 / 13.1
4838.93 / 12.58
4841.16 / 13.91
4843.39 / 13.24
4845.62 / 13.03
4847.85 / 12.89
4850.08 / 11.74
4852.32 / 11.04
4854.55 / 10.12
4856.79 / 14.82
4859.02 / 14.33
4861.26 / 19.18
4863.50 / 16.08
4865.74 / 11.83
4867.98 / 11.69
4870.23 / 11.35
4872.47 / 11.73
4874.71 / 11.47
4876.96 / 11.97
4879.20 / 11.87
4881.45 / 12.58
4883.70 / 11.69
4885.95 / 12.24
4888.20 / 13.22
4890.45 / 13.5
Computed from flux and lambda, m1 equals -3.18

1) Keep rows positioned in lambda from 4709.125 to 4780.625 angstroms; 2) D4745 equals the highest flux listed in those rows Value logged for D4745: 16.01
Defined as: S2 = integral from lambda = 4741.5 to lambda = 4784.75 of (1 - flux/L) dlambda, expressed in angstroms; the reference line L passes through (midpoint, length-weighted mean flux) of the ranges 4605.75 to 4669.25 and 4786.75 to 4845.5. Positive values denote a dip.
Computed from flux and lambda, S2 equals 1.00 angstroms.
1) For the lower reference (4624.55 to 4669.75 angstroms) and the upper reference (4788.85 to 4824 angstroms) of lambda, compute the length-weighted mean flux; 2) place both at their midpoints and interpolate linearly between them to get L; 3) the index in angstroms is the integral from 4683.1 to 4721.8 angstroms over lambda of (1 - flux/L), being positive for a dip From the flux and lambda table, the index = -1.0 angstroms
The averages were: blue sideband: 12.9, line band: 13.4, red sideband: 13.4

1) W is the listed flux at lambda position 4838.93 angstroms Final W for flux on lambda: 12.58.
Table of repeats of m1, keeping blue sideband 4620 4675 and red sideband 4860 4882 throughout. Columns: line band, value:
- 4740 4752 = -0.2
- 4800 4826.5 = -0.8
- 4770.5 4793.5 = -0.3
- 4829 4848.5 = 0.7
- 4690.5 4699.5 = -0.1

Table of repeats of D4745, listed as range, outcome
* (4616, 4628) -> 13.93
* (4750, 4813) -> 14.7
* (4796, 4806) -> 14.15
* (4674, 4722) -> 14.78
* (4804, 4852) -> 13.98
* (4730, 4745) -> 13.65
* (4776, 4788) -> 14.17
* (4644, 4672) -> 13.82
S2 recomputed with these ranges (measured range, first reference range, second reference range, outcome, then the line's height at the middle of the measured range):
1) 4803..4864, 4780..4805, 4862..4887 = -2.0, 12.8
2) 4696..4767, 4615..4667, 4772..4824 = -0.3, 13.1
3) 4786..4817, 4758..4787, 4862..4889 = -2.1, 12.6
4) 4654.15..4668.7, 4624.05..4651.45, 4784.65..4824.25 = -0.1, 13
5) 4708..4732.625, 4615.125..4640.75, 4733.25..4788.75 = -0.9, 13.1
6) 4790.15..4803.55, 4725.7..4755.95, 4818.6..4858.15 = -0.5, 12.9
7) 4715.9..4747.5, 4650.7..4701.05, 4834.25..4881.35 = -0.5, 13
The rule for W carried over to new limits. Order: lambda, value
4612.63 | 12.81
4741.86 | 13.65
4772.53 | 14.35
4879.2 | 11.87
